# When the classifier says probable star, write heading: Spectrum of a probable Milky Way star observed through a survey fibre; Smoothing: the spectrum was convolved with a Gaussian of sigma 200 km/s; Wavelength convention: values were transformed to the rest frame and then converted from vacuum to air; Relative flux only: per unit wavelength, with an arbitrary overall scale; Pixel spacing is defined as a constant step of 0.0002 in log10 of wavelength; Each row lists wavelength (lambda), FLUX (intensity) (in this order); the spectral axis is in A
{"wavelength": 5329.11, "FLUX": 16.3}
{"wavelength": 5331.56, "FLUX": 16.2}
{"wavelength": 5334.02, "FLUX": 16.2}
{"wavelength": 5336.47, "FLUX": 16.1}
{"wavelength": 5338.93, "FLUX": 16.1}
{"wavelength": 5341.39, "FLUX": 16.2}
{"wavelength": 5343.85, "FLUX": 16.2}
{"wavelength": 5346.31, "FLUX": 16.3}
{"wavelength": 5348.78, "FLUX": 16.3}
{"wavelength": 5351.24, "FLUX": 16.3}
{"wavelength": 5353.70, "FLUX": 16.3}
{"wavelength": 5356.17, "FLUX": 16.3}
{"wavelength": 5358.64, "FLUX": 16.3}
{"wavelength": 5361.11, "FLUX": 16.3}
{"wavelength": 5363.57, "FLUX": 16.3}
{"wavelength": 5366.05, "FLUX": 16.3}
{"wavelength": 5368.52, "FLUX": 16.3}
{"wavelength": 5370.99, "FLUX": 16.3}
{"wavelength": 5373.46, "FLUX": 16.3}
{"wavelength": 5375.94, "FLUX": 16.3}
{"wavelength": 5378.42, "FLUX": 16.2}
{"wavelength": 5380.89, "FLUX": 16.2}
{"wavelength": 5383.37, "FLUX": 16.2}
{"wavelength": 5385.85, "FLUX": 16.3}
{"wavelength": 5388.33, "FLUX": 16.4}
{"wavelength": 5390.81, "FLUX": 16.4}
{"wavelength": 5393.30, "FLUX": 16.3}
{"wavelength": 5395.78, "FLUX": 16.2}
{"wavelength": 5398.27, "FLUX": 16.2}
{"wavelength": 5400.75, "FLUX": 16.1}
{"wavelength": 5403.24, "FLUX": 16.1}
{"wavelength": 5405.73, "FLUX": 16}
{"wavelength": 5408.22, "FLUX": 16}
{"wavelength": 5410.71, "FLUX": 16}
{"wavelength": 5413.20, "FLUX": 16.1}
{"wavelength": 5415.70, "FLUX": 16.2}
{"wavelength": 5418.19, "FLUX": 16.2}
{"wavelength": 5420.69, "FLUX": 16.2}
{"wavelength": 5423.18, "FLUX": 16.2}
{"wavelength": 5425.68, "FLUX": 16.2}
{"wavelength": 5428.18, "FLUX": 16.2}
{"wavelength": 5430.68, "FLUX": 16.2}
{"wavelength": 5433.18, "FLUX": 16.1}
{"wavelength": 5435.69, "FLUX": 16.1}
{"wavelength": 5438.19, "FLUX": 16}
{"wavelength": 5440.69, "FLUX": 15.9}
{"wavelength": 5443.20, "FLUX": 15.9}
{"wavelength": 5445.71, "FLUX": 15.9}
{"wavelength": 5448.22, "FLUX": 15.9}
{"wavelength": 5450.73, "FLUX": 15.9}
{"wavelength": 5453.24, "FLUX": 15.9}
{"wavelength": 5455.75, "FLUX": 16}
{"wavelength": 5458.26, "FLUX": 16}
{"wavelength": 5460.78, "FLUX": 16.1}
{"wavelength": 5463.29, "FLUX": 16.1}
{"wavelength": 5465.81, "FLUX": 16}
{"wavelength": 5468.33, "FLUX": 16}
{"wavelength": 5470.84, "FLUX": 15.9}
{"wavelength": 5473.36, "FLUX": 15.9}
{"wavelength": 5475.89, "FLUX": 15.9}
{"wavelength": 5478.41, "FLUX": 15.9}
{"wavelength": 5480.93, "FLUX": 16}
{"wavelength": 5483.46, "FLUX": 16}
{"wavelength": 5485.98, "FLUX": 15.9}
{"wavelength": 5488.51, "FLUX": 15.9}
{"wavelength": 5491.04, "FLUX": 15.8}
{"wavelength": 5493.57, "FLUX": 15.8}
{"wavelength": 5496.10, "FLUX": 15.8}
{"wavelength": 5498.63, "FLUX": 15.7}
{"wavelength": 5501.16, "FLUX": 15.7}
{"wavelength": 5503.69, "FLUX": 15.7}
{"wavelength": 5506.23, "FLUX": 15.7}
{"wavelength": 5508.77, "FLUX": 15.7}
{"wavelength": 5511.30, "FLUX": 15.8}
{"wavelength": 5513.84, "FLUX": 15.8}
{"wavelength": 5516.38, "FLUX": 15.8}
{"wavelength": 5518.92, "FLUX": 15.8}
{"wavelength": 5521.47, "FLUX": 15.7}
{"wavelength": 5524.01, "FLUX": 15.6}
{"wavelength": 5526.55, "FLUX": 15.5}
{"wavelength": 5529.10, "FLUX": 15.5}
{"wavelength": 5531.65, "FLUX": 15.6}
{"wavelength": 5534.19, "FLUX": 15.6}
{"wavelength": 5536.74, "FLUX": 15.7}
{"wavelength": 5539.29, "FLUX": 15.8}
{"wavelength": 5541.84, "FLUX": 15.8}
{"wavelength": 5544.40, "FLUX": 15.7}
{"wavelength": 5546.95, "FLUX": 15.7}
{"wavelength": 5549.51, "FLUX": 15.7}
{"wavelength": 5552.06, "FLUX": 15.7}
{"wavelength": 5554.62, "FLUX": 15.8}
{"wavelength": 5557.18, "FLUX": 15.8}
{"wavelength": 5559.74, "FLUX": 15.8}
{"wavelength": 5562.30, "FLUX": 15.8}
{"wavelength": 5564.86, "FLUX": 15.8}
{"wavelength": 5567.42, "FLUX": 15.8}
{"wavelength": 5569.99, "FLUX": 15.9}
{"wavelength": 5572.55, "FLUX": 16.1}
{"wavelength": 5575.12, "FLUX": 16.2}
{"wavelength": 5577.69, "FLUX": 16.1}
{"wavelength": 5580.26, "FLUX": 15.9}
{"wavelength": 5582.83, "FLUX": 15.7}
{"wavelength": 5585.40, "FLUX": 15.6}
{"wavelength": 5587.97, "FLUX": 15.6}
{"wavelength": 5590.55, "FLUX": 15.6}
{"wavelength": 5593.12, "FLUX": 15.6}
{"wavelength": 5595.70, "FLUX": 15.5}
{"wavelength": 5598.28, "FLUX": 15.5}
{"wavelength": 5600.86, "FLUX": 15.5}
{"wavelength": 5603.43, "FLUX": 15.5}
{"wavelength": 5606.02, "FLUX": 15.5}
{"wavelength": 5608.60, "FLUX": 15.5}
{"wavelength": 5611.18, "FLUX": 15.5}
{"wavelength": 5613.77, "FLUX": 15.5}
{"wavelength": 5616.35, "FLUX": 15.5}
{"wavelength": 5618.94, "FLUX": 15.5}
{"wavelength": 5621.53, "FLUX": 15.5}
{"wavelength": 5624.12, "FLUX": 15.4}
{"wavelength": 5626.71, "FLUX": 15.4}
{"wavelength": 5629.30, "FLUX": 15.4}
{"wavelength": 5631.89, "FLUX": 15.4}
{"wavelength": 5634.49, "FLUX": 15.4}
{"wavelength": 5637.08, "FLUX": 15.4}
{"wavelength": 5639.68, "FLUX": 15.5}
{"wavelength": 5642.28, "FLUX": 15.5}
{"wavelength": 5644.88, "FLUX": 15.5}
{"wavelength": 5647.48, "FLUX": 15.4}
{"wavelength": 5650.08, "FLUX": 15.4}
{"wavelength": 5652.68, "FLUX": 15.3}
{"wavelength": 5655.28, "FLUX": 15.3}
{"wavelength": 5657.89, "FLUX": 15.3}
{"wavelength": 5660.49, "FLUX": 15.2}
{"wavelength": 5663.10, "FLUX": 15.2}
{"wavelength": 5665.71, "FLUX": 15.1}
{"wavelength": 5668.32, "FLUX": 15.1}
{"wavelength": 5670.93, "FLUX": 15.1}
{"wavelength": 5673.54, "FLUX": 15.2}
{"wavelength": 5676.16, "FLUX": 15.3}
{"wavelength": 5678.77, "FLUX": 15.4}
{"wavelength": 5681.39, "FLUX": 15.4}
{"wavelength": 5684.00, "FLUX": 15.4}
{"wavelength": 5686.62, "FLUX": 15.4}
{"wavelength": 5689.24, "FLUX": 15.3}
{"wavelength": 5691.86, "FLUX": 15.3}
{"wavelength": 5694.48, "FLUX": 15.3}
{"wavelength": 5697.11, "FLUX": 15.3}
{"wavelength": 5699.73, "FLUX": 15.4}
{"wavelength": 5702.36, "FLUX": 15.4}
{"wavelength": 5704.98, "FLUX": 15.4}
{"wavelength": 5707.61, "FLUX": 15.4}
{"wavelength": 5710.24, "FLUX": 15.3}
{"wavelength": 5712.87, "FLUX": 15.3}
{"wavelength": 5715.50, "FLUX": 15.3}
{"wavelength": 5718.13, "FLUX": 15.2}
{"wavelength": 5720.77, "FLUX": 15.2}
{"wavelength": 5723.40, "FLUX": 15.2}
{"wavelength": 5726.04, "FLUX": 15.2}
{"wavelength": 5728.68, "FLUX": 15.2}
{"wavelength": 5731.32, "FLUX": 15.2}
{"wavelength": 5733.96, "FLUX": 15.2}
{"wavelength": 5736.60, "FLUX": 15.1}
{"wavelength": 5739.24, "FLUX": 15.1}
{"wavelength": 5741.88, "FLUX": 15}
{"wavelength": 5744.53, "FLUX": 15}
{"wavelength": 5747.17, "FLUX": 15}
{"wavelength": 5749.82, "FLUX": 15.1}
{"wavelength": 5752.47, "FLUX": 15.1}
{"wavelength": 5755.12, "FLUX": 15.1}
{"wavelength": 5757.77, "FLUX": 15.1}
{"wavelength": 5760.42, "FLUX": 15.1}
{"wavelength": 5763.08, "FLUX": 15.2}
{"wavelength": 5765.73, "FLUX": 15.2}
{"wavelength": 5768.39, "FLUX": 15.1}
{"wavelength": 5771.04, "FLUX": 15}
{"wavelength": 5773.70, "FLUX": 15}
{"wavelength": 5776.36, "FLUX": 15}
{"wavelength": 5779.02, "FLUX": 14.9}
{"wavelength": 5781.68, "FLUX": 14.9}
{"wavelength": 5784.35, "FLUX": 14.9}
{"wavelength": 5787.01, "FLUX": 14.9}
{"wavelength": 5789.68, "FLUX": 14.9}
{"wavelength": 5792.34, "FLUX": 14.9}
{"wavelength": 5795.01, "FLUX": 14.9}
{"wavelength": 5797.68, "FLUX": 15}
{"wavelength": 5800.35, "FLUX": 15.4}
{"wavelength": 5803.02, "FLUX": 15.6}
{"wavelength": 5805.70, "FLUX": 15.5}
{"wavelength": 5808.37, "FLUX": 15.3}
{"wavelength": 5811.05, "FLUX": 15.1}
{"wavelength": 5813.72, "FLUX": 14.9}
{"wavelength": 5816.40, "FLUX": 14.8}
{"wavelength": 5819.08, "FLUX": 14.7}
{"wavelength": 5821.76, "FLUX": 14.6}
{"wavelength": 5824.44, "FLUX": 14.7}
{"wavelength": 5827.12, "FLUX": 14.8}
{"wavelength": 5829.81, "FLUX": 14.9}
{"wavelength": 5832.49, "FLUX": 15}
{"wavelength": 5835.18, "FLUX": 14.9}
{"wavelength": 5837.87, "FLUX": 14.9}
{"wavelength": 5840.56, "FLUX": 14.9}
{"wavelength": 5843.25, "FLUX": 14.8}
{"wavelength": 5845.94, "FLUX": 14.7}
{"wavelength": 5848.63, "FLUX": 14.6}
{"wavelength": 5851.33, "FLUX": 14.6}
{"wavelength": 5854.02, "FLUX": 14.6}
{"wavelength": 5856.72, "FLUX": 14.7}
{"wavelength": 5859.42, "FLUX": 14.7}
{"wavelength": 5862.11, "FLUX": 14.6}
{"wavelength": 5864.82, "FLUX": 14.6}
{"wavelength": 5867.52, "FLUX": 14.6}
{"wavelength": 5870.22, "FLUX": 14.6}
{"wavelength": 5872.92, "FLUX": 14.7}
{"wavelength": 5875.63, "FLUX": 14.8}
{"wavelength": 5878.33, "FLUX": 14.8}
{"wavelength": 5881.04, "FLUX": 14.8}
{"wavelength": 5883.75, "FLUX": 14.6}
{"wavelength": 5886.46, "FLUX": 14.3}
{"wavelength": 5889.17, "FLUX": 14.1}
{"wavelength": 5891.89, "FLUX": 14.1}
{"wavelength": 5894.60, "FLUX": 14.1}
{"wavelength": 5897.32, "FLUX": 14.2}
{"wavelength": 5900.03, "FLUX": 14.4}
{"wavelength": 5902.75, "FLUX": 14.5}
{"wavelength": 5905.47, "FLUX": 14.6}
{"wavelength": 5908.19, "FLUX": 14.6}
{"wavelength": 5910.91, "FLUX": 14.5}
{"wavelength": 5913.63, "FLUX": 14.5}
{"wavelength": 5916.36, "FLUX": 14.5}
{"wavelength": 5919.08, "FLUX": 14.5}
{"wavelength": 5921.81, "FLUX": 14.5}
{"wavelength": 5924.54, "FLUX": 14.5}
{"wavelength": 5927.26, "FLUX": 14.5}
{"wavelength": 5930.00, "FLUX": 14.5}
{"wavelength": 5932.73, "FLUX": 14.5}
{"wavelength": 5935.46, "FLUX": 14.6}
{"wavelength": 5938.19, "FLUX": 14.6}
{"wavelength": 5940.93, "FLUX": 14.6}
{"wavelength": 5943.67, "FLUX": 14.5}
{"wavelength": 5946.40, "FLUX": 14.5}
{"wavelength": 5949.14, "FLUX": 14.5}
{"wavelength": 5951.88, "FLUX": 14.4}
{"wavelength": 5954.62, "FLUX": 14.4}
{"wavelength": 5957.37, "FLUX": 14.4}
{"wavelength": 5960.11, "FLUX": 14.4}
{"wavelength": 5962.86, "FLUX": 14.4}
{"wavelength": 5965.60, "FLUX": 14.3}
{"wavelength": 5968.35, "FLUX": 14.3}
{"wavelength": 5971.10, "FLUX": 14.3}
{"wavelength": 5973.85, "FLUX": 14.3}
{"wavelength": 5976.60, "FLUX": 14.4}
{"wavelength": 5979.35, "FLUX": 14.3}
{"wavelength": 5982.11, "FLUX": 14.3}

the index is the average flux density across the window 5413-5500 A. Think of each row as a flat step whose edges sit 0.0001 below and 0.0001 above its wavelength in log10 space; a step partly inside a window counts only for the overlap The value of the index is 16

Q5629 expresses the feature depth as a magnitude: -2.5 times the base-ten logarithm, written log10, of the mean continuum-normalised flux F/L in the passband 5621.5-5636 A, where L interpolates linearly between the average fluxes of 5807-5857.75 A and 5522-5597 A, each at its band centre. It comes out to 0.01 mag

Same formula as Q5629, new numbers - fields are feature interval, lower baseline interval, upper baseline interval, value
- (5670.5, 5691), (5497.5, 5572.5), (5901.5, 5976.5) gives 0.00 mag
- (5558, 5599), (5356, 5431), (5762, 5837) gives -0.01 mag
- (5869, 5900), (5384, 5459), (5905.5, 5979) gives 0.01 mag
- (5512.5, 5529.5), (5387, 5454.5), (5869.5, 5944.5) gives 0.01 mag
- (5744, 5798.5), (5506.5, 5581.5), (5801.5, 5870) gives 0.00 mag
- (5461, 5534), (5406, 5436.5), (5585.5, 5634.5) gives 0.00 mag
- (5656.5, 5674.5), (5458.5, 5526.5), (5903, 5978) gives 0.01 mag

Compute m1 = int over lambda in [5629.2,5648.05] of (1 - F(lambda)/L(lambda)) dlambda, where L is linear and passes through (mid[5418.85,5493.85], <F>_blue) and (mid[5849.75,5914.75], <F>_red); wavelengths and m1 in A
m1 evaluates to -0.1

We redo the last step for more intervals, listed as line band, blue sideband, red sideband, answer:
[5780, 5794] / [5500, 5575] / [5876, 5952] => 0.0 A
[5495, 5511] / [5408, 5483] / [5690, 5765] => 0.1 A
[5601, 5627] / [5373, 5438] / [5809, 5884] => 0.0 A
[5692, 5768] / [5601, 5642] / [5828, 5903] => -0.6 A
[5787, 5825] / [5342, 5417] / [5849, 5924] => -0.6 A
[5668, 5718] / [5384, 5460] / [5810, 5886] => -0.3 A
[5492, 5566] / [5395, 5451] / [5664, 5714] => 0.2 A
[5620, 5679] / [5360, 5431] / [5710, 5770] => 0.4 A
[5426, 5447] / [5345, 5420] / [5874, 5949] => 0.0 A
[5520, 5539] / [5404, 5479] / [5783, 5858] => 0.2 A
